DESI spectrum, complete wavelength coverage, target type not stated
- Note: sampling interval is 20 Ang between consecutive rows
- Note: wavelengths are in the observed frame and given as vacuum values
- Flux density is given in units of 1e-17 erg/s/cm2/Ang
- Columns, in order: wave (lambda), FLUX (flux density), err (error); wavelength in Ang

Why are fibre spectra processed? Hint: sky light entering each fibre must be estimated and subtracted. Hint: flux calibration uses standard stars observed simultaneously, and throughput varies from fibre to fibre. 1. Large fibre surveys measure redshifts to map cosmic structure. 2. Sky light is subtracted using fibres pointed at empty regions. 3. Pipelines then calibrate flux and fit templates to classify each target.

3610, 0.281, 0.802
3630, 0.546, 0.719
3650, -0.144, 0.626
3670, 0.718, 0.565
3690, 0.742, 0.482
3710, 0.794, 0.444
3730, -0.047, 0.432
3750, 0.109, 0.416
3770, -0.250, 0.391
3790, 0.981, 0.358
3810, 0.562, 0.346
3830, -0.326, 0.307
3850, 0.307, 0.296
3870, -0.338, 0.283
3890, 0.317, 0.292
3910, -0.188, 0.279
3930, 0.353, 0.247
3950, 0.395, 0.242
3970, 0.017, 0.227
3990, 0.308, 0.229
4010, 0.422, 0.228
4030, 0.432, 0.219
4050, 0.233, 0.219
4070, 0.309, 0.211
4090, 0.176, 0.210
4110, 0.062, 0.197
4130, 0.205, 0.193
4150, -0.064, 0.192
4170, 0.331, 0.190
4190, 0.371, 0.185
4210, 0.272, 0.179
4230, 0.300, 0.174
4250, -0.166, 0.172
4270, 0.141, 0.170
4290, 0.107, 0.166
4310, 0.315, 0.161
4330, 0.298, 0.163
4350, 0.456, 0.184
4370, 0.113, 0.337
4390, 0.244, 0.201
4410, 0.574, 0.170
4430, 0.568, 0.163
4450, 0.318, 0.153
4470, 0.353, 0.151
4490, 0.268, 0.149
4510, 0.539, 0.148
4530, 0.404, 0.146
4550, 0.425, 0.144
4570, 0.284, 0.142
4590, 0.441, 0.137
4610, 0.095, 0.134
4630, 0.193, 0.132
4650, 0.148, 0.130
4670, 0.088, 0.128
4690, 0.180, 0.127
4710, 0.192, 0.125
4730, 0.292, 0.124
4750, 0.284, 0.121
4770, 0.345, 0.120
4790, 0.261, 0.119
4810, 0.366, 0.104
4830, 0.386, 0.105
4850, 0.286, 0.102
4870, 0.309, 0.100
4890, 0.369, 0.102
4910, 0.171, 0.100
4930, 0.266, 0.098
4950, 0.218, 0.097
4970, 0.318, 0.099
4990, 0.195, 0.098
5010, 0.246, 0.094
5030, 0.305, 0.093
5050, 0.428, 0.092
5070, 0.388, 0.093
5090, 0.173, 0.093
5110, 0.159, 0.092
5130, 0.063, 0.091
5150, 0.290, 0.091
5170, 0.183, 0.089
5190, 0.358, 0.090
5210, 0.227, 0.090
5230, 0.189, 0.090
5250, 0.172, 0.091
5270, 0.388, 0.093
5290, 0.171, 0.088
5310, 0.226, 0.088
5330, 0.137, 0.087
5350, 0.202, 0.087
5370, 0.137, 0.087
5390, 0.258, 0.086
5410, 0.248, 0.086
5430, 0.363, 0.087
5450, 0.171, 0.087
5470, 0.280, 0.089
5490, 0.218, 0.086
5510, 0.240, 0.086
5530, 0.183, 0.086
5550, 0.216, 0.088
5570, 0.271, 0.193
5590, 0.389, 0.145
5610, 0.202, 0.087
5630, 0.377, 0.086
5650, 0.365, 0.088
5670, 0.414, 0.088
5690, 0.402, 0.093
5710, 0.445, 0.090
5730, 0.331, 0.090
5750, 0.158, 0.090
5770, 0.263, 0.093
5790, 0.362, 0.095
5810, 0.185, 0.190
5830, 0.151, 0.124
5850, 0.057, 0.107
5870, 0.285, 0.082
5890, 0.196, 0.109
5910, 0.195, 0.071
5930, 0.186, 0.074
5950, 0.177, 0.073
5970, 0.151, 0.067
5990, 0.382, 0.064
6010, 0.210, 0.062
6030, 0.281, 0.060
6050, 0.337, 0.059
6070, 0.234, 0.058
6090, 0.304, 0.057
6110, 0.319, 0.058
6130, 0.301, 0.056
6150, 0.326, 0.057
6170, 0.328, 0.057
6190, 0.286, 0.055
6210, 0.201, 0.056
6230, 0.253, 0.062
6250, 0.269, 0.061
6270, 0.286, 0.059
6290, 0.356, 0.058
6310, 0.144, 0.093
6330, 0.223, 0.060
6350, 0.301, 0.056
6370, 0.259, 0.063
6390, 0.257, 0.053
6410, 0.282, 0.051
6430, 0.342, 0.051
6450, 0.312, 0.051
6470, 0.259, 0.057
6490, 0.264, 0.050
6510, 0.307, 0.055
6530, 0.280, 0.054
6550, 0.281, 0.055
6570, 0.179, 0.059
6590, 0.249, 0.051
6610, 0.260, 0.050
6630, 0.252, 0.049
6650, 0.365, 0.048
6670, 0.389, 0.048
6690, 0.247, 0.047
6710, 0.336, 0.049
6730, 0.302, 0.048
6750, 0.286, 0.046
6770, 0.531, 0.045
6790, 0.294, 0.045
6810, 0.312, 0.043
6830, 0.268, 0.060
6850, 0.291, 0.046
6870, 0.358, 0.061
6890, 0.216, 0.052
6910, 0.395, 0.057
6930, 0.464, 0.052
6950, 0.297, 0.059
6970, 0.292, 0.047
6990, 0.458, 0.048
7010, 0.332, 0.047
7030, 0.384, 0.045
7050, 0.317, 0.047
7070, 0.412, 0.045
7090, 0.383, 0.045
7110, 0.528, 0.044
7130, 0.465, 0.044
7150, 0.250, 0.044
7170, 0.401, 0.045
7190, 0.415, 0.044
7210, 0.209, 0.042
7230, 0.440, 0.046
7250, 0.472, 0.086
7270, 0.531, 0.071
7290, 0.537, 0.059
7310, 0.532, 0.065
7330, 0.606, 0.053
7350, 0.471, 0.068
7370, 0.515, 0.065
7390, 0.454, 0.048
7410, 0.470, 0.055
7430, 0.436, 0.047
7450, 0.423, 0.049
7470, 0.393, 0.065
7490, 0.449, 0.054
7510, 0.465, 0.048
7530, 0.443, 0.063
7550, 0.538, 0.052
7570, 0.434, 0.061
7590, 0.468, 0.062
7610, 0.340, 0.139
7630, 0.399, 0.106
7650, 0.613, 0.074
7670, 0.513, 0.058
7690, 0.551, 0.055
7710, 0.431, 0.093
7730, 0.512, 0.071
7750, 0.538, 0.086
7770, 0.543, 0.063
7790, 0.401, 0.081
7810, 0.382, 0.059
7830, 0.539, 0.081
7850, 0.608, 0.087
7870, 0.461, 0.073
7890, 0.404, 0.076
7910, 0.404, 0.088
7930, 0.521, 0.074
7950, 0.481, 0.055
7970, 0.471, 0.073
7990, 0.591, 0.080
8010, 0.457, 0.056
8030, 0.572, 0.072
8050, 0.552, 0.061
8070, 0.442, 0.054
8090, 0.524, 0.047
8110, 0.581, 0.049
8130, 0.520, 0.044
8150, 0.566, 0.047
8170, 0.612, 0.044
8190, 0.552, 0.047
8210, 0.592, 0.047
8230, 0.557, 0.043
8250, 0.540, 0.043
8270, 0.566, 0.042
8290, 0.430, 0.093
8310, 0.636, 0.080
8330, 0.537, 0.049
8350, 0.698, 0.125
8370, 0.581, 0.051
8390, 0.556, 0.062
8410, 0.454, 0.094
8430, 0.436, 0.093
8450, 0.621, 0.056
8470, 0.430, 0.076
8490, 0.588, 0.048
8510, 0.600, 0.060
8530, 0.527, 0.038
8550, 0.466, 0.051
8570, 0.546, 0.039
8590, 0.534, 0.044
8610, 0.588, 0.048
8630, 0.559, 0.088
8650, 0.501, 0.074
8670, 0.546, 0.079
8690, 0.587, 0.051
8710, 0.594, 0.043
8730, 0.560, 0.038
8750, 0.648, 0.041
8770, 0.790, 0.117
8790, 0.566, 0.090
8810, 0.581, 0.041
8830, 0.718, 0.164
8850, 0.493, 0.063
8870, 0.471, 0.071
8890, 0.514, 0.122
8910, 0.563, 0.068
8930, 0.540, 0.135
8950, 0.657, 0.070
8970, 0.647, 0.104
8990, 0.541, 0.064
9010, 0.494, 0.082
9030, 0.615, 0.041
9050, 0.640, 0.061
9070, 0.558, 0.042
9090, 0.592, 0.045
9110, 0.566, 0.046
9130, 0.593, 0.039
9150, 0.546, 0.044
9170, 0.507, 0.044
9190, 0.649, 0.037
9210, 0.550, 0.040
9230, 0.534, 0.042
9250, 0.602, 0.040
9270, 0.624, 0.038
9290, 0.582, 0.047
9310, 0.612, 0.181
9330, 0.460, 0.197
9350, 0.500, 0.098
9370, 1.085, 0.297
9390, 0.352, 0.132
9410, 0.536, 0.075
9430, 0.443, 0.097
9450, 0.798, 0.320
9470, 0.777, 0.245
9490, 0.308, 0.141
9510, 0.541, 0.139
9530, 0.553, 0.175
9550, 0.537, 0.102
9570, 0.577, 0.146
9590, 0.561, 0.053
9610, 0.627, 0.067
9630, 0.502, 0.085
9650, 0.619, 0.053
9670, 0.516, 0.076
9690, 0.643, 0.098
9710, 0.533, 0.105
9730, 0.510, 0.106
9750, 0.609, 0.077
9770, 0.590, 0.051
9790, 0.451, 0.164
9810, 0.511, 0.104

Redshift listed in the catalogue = 0.82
